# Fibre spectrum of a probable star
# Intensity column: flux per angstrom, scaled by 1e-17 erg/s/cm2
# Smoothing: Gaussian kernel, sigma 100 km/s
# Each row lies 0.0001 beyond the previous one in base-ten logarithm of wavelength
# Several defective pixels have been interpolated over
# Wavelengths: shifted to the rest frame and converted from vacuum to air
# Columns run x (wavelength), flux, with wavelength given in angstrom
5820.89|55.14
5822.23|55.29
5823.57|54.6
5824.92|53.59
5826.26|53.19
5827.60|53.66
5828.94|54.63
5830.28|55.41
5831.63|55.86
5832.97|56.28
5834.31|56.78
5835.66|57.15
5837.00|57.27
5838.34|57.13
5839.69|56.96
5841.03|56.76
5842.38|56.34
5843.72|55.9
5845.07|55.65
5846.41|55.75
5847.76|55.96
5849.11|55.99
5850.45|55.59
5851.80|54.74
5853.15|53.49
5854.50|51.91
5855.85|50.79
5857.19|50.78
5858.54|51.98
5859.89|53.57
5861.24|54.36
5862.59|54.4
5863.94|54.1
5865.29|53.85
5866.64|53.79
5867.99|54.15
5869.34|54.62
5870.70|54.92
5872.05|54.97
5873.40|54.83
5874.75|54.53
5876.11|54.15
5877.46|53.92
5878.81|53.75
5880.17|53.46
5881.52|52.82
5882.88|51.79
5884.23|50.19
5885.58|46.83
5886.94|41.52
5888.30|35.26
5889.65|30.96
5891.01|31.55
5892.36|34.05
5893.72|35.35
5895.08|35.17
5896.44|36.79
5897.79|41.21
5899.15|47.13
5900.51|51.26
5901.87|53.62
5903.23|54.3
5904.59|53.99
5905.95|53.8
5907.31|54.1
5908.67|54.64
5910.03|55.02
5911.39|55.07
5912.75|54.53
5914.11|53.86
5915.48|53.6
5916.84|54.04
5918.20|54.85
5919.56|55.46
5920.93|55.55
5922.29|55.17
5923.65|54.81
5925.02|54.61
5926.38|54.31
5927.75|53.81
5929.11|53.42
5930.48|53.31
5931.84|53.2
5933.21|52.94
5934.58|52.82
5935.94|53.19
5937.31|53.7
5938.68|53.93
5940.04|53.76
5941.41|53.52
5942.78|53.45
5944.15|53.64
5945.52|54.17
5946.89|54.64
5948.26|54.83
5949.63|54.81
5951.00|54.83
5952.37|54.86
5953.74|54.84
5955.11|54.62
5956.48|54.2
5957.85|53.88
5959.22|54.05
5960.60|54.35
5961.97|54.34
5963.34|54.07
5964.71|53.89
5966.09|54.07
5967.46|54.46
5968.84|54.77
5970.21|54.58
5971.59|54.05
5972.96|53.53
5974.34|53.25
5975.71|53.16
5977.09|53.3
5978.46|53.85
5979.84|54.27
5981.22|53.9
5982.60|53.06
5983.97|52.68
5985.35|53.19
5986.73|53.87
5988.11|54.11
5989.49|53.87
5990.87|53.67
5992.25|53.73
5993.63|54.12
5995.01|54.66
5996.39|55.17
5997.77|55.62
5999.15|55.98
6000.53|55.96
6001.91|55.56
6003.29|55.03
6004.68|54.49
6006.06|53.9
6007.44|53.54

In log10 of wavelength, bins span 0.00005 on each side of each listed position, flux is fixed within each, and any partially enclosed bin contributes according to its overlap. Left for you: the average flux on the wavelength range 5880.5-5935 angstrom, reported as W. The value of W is 49.4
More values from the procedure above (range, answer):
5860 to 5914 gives 49.4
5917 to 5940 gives 54.1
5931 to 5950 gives 53.7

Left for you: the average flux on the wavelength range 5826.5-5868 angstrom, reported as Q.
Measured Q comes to 54.9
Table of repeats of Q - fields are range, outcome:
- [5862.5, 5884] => 53.9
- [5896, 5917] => 51.8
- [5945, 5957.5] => 54.6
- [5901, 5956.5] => 54.2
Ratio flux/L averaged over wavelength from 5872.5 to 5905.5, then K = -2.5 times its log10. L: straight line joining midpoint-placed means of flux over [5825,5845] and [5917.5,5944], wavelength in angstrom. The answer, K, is 0.18 mag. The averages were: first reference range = 55.9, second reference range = 54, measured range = 46.3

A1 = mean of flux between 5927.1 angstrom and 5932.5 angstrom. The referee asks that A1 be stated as 53.5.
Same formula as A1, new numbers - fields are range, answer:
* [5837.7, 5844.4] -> 56.6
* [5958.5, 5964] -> 54.2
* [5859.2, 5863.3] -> 54.1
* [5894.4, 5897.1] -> 35.9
